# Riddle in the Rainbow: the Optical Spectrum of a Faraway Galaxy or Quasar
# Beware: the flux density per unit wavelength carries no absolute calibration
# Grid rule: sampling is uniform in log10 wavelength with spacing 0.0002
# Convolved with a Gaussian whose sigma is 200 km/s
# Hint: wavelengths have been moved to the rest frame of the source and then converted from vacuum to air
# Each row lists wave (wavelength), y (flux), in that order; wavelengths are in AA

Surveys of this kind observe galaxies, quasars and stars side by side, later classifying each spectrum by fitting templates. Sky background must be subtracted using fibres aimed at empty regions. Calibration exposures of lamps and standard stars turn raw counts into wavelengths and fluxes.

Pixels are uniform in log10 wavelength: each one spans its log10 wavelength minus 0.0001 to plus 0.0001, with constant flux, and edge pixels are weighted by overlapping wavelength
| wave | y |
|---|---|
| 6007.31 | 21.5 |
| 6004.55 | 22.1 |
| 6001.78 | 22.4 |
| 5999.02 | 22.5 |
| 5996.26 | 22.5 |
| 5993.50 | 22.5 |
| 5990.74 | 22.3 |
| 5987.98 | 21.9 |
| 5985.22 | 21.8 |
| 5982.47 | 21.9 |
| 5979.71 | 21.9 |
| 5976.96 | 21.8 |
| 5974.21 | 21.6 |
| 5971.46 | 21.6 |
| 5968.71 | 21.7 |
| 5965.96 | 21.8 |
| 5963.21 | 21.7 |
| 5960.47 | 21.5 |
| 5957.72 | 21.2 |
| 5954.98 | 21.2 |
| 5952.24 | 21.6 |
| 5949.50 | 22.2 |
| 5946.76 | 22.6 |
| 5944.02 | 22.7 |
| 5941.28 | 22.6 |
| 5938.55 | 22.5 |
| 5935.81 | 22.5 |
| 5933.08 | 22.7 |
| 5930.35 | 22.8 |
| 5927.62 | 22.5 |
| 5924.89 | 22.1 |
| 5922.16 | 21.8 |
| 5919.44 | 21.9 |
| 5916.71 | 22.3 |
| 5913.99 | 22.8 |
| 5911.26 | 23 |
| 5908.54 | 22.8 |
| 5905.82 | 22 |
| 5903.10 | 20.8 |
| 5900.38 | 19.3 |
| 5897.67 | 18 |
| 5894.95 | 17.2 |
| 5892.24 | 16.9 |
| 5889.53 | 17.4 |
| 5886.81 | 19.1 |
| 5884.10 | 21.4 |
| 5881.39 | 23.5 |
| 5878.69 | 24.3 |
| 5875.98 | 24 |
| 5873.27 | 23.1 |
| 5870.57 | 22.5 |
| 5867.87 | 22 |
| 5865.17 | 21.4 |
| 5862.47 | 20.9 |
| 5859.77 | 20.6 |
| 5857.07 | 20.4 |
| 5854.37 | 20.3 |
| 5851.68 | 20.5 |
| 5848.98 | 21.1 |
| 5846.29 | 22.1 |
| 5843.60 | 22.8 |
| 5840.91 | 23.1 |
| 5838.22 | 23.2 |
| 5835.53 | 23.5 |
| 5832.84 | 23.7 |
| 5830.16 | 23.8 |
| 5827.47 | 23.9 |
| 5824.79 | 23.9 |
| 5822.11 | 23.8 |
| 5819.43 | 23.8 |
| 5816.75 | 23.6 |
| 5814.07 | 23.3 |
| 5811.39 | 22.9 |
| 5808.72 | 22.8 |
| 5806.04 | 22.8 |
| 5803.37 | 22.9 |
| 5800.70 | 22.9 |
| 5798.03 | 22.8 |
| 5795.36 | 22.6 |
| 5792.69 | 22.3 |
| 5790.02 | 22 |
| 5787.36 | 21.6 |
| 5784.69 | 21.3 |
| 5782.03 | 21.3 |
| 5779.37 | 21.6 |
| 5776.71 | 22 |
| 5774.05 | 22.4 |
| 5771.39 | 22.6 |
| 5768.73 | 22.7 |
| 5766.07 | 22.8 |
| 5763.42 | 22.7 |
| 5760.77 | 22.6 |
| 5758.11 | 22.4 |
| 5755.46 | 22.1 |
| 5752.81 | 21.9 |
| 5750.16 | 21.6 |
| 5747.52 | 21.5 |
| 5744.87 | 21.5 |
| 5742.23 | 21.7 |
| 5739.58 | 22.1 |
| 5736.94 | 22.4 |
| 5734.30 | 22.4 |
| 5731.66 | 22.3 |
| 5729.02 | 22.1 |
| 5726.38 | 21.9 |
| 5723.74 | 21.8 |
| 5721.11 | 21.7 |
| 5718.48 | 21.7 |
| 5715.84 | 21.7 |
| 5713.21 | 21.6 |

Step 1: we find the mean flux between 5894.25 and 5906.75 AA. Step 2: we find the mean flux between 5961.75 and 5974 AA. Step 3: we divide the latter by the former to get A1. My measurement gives 1.1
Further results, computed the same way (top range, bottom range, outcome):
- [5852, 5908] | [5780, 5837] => 0.91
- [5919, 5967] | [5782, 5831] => 0.97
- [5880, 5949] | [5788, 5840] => 0.92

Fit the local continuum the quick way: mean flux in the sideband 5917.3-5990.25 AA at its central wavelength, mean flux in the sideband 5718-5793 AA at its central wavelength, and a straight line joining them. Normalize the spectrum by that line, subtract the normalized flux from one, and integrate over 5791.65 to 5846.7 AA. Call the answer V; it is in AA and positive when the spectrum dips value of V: -2.9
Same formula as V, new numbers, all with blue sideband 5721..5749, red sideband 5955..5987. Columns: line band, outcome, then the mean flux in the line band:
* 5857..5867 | 0.40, 20.9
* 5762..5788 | -0.24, 22.1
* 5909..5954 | -1.44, 22.4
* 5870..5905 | 1.96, 20.6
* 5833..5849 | -0.74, 22.8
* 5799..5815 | -0.77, 22.9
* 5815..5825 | -0.86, 23.7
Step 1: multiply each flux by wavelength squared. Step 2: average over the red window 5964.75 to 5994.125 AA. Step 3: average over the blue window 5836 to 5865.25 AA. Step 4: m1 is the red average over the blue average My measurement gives 1.06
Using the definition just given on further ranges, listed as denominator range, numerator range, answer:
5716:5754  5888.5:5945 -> 1.04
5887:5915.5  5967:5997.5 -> 1.13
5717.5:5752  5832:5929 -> 1.03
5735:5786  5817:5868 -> 1.04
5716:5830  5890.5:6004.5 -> 1.03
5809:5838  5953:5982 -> 0.96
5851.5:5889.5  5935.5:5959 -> 1.05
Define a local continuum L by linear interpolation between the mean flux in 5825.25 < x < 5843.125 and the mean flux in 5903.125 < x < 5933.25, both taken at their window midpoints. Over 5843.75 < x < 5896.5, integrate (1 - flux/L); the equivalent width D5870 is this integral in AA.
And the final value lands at 4.6 AA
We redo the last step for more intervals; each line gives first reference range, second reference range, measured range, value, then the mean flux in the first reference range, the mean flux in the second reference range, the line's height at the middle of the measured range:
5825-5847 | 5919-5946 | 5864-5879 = 0.1 AA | 23.3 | 22.4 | 23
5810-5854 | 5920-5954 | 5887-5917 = 3.3 AA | 23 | 22.4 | 22.6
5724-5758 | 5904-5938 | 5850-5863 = 1.0 AA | 22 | 22.4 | 22.3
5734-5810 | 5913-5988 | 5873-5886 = -0.6 AA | 22.2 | 22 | 22.1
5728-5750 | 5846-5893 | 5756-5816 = -2.0 AA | 22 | 21.2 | 21.7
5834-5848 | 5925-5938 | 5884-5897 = 2.6 AA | 22.9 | 22.6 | 22.7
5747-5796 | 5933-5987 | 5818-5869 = -0.7 AA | 22.1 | 21.9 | 22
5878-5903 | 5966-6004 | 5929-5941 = -1.1 AA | 19.6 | 22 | 20.7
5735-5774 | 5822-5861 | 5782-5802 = 0.1 AA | 22.2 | 22.4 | 22.3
